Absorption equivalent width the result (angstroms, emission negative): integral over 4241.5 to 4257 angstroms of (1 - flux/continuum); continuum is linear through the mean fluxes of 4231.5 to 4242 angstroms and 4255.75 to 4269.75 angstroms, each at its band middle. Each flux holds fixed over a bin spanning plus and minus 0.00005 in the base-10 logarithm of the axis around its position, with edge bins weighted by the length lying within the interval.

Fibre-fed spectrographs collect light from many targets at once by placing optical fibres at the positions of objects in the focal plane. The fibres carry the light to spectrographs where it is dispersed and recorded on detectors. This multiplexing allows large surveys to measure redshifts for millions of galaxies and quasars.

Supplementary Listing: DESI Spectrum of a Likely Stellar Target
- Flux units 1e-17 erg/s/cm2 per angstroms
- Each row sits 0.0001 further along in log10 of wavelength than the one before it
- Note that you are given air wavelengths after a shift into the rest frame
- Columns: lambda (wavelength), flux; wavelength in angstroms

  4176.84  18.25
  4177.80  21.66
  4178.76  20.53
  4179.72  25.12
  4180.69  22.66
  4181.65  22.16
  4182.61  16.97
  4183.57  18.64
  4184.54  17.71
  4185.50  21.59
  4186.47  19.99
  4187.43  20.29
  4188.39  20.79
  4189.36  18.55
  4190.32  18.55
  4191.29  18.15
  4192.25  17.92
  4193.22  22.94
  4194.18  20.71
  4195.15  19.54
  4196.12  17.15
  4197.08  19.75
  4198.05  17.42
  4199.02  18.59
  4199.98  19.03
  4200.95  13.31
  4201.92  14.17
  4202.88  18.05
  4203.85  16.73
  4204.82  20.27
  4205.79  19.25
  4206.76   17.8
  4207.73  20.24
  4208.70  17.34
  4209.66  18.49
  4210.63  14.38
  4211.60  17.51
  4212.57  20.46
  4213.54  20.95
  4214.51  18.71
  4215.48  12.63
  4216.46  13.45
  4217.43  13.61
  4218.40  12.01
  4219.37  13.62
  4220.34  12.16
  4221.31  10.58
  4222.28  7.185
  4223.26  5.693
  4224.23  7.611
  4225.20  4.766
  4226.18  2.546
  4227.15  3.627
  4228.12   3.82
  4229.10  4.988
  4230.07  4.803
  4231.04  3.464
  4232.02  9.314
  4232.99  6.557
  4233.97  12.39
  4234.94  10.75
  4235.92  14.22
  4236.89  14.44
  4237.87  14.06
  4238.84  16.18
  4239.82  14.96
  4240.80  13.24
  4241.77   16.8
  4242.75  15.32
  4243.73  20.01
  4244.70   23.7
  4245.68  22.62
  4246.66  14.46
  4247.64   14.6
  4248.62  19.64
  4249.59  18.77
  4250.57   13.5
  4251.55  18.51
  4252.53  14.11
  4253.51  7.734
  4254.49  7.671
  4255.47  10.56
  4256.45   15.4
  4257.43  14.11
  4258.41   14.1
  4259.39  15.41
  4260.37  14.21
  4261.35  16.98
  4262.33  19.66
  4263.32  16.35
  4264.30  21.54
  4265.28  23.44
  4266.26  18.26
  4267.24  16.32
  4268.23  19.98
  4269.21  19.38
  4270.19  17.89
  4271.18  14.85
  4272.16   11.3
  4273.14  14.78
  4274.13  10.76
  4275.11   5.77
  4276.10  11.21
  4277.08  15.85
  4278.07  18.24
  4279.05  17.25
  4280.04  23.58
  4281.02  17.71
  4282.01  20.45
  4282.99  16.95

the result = -0.97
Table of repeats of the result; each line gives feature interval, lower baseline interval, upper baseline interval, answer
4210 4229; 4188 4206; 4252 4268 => 6.77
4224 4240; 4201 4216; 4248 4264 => 7.44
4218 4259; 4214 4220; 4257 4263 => 8.06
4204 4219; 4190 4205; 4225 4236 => -4.33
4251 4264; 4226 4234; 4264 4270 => 1.42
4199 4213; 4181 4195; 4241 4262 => 0.65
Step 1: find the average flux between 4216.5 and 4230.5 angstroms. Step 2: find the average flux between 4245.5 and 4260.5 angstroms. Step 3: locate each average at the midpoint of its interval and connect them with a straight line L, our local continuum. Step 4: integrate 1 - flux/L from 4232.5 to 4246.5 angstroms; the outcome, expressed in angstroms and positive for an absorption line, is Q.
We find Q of -4.5 angstroms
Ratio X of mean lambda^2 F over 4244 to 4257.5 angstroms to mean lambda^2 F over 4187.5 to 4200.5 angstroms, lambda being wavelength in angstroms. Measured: 0.83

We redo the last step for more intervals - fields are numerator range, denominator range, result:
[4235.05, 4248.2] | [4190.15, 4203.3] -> 0.92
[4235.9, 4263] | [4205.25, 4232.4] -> 1.34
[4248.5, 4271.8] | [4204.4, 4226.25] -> 1.16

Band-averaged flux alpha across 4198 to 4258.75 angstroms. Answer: 13.7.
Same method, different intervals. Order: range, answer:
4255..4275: 16.1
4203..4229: 13.2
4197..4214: 17.9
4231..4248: 14.6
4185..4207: 18.7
